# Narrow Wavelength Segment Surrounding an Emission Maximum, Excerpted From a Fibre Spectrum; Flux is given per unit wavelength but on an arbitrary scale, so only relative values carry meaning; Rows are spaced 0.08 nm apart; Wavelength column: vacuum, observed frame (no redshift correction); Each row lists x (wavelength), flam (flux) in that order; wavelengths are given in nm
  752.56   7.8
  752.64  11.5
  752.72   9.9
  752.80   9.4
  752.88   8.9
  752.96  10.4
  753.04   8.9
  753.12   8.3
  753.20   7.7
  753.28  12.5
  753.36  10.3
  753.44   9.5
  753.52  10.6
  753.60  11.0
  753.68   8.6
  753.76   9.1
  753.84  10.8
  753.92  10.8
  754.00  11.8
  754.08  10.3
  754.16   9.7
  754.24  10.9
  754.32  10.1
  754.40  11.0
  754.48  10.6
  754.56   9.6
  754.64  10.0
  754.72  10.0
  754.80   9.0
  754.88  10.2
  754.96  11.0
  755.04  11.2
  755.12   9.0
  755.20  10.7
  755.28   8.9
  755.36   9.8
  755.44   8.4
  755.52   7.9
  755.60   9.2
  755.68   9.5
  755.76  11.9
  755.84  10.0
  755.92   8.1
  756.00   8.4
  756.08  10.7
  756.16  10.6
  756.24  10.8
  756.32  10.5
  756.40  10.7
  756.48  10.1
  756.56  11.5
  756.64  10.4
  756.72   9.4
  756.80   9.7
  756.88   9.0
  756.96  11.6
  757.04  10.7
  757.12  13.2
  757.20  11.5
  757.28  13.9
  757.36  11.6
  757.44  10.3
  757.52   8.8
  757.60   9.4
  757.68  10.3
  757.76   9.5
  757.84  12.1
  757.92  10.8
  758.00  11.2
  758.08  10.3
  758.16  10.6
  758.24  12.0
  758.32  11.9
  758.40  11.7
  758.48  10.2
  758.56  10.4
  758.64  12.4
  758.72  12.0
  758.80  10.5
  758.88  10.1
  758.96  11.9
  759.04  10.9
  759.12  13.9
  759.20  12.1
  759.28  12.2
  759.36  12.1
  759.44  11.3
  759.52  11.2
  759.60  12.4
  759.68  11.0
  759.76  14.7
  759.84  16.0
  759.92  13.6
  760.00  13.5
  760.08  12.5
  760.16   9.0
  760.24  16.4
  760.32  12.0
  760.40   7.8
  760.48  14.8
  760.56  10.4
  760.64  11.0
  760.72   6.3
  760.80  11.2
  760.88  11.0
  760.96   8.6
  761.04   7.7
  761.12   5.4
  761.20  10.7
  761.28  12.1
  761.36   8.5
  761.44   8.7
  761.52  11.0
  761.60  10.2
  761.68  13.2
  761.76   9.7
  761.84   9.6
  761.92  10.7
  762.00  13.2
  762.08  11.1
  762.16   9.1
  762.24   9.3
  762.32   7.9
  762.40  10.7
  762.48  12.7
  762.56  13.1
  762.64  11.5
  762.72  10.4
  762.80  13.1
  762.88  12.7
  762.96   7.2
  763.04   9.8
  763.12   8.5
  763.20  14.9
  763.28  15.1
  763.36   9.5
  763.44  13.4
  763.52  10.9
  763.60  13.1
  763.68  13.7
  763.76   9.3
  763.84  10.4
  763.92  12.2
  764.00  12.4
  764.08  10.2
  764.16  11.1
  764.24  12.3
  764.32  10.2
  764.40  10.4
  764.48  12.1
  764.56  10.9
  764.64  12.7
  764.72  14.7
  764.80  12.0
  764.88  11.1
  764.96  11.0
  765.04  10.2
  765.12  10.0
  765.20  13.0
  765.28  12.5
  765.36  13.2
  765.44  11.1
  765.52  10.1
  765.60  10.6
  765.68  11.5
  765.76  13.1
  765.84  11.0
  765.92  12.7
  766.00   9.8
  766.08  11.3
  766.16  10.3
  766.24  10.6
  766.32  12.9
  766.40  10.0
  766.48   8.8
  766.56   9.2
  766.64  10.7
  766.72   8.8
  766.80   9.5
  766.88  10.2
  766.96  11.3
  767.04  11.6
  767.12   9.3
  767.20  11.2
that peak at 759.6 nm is C IV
